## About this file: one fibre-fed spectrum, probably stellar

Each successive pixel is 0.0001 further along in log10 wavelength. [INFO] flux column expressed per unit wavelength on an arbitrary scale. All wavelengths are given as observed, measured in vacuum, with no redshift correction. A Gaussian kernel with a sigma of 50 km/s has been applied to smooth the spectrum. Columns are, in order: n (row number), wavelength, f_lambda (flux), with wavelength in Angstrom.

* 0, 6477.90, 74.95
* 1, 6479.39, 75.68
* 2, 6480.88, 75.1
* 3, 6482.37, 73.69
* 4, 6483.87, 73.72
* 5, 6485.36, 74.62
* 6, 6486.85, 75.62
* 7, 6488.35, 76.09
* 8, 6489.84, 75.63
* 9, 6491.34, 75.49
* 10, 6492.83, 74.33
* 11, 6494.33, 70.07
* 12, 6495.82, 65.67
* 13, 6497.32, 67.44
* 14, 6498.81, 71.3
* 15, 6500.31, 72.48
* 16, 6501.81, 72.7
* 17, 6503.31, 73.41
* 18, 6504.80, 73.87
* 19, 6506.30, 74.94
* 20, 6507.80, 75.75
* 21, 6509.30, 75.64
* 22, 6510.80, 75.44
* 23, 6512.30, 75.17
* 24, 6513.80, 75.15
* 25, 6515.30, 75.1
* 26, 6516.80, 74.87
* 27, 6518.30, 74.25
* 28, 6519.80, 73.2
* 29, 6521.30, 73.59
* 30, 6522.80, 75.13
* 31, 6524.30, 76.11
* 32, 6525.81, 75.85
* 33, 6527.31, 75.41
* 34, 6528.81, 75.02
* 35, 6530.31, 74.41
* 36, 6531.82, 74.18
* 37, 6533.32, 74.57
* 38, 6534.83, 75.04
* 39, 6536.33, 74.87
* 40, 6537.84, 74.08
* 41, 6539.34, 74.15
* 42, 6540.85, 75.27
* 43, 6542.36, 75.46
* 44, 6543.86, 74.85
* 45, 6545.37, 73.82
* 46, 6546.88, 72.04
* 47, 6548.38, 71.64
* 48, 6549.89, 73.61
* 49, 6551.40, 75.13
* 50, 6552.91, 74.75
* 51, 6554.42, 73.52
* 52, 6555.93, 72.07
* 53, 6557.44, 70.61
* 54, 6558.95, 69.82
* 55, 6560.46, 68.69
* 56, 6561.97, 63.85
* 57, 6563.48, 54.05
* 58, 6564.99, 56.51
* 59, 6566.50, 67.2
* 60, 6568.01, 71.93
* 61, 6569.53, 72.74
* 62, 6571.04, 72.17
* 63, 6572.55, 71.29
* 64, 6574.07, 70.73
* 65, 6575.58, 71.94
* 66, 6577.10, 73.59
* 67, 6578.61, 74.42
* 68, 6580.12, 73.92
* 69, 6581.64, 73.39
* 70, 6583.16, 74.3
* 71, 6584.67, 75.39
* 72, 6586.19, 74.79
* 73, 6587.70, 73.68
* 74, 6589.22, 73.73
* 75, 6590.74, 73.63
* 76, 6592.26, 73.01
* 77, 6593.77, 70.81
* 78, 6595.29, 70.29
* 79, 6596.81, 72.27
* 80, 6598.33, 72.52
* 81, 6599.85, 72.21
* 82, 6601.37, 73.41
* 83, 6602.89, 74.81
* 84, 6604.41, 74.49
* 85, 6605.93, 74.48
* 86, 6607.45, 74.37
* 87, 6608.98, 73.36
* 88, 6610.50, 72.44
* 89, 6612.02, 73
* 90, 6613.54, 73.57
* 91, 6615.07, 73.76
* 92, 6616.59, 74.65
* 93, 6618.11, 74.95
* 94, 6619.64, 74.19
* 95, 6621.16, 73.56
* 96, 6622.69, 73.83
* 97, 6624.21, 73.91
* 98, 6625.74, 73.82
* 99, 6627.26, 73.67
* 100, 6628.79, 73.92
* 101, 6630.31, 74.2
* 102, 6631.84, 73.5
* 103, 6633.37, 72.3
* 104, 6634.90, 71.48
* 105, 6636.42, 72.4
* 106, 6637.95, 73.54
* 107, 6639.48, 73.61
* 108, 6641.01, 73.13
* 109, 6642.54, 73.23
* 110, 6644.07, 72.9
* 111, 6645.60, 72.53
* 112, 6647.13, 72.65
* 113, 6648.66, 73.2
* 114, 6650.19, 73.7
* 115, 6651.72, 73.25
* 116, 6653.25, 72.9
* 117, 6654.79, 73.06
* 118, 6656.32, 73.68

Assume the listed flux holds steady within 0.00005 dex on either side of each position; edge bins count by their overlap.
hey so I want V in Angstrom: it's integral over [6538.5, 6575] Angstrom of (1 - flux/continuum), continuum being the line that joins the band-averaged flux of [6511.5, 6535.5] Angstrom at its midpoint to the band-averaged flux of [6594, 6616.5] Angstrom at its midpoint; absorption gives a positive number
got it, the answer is 1.7 Angstrom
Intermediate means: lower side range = 74.8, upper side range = 73.2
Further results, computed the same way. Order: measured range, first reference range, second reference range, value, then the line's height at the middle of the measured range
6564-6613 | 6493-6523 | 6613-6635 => 0.8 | 73.6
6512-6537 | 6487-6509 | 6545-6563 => -0.9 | 72.2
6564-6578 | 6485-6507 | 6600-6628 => 0.7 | 73.5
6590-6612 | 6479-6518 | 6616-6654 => 0.1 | 73.5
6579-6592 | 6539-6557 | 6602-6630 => 0.0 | 73.9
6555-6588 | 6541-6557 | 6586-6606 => 1.4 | 73.4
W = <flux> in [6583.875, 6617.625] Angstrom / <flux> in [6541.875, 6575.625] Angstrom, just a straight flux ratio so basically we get 1.04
